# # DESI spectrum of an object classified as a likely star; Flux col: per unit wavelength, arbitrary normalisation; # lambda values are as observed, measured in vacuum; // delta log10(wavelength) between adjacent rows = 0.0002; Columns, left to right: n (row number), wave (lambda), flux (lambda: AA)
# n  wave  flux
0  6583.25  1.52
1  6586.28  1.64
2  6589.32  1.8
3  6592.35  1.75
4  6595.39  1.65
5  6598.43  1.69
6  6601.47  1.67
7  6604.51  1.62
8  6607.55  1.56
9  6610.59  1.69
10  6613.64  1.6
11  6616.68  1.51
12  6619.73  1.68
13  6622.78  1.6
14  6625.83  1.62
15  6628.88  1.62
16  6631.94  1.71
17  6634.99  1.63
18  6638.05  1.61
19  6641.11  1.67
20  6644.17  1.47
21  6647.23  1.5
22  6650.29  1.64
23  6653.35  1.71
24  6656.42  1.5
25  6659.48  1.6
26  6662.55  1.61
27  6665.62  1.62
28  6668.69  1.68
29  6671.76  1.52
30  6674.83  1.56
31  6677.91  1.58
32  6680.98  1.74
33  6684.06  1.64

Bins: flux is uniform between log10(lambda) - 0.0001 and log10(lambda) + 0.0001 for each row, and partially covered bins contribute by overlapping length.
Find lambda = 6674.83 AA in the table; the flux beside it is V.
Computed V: 1.56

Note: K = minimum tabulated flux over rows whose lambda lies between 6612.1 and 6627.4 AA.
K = 1.51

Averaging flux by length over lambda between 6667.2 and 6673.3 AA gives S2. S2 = 1.6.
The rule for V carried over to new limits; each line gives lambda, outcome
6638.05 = 1.61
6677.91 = 1.58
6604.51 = 1.62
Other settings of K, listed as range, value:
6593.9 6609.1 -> 1.56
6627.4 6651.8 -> 1.47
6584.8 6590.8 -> 1.64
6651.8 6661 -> 1.5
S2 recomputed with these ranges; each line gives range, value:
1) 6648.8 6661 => 1.61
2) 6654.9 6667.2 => 1.58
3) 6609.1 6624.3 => 1.62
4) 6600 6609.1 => 1.62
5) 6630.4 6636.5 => 1.67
